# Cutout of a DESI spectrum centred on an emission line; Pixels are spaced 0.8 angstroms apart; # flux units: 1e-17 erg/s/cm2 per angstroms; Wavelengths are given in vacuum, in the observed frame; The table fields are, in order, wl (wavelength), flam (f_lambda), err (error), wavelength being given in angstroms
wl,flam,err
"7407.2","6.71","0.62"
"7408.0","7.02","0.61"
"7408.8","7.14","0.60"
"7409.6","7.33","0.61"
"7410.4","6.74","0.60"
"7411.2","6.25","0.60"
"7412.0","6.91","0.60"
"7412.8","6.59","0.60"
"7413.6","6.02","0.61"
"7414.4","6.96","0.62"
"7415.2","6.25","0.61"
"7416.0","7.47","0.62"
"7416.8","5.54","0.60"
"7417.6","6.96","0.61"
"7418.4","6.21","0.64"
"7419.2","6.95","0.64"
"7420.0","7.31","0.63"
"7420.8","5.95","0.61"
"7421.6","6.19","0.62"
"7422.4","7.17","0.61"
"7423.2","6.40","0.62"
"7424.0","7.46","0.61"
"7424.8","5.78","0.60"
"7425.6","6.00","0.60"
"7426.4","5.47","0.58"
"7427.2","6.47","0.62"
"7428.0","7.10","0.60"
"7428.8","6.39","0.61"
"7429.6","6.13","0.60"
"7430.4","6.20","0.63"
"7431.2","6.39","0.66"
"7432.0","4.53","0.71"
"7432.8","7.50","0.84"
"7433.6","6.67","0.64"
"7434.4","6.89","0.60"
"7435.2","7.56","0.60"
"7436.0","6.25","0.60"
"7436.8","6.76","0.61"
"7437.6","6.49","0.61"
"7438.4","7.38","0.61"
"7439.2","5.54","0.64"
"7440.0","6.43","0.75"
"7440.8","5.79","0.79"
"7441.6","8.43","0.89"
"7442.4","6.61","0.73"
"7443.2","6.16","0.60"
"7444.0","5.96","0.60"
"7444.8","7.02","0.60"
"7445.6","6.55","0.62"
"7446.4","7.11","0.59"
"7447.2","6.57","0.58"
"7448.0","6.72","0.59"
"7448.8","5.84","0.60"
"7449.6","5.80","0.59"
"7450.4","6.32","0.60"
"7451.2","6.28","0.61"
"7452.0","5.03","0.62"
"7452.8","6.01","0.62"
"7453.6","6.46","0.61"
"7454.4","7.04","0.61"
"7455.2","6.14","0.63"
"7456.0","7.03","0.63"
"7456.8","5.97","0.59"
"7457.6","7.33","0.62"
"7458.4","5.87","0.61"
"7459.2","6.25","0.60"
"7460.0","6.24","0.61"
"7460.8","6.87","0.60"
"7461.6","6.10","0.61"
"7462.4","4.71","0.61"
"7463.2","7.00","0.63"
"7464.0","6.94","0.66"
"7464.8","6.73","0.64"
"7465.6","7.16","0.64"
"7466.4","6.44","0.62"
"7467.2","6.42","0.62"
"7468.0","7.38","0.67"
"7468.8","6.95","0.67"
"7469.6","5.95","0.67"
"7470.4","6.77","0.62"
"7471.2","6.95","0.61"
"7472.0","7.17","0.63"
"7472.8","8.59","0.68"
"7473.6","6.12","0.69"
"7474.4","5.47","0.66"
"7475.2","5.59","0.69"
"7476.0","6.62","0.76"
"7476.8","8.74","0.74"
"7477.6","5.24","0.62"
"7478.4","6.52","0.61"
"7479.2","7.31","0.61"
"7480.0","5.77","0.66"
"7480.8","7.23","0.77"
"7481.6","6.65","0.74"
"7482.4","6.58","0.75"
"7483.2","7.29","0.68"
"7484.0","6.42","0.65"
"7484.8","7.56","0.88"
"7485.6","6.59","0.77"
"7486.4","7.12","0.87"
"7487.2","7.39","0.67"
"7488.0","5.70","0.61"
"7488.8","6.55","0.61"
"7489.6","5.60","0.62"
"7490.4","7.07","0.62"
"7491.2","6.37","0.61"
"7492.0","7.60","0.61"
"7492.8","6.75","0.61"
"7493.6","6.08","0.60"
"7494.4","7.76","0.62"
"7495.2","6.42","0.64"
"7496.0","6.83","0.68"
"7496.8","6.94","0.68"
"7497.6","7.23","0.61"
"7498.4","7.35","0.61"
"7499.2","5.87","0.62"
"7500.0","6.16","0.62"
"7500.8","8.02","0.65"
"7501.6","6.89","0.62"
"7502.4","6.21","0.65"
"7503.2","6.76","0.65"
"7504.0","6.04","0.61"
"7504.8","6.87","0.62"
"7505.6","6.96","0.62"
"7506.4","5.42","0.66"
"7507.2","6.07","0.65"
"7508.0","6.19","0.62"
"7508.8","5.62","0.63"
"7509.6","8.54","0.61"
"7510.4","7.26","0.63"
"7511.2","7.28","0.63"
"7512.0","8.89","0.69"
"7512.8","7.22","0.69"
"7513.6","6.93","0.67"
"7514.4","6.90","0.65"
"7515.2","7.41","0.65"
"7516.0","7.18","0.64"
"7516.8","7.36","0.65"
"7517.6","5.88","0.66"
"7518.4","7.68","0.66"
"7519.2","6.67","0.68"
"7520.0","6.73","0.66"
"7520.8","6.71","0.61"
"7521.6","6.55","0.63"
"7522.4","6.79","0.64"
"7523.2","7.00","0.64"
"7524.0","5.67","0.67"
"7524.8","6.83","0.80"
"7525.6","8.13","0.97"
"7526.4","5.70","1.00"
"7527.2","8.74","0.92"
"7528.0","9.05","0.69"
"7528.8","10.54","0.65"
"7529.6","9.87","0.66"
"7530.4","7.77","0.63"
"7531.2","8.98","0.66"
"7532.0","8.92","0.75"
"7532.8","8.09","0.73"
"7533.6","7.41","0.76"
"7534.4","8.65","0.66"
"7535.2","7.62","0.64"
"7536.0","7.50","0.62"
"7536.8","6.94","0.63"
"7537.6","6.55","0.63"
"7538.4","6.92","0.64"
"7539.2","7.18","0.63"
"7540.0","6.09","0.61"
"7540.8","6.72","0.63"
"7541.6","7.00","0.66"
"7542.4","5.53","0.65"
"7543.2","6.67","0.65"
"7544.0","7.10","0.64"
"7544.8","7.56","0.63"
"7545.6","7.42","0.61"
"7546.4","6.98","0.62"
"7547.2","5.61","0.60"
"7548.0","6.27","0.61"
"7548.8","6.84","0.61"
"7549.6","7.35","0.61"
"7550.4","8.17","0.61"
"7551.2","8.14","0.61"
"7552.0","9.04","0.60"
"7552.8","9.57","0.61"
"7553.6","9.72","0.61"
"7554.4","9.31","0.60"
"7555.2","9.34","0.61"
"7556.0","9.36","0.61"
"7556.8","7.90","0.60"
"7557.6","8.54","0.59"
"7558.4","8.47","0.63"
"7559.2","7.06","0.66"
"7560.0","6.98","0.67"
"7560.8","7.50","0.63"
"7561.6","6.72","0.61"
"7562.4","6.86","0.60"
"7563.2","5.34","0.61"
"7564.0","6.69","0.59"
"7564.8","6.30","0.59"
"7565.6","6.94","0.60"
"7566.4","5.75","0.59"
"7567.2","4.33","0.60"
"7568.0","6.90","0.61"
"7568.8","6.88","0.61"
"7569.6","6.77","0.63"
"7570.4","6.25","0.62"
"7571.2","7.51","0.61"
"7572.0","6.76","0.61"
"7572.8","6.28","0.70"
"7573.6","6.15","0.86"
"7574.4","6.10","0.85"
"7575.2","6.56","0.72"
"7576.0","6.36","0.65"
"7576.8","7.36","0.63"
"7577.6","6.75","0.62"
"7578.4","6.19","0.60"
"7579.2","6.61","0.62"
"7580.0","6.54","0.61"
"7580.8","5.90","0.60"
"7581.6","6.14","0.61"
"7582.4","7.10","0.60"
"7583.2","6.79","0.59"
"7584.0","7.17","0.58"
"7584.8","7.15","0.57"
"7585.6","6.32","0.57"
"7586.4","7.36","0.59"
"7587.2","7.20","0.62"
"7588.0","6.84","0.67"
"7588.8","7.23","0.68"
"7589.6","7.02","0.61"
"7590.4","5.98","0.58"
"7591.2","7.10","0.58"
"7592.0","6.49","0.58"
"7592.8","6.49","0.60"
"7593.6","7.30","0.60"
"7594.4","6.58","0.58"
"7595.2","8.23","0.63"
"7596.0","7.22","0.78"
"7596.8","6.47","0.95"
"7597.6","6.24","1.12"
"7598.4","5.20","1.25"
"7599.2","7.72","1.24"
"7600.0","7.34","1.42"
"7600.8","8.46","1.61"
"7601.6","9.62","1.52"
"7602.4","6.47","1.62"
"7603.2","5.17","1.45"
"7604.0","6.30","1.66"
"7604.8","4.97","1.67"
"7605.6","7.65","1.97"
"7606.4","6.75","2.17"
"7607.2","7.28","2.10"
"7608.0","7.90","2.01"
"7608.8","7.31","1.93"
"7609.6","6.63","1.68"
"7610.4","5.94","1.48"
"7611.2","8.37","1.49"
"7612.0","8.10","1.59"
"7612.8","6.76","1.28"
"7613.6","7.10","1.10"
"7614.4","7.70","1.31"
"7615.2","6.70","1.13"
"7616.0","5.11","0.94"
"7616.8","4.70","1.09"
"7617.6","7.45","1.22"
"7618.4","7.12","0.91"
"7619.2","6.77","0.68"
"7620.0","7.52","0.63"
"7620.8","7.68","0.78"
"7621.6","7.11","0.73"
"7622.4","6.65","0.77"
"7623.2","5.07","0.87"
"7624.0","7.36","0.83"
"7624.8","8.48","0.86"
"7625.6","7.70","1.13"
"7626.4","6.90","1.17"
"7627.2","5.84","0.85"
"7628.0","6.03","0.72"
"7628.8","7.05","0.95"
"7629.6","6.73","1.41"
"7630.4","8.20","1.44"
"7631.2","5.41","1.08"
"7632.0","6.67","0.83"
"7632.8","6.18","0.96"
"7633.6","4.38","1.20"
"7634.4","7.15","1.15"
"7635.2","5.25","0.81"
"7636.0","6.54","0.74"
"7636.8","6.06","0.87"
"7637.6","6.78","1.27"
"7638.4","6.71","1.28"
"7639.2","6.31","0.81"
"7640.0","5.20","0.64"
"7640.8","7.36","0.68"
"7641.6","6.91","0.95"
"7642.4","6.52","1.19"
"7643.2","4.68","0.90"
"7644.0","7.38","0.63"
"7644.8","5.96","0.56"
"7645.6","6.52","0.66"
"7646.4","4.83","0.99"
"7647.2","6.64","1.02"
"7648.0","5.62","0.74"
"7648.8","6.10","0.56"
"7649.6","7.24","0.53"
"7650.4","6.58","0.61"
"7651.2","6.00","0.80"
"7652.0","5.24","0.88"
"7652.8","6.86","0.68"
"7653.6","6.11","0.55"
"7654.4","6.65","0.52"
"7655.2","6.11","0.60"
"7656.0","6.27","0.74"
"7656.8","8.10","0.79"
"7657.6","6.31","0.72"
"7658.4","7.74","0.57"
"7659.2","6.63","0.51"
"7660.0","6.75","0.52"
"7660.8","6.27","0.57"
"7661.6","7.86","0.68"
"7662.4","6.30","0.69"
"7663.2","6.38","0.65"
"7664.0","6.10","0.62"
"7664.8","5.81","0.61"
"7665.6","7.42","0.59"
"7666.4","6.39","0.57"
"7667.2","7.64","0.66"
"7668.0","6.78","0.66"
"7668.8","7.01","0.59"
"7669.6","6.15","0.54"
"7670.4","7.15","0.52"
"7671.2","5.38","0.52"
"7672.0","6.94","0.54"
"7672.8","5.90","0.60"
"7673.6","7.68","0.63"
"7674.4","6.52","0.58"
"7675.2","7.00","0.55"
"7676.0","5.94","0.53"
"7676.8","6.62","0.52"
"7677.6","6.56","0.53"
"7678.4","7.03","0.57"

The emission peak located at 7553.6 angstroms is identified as [N II] 6583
